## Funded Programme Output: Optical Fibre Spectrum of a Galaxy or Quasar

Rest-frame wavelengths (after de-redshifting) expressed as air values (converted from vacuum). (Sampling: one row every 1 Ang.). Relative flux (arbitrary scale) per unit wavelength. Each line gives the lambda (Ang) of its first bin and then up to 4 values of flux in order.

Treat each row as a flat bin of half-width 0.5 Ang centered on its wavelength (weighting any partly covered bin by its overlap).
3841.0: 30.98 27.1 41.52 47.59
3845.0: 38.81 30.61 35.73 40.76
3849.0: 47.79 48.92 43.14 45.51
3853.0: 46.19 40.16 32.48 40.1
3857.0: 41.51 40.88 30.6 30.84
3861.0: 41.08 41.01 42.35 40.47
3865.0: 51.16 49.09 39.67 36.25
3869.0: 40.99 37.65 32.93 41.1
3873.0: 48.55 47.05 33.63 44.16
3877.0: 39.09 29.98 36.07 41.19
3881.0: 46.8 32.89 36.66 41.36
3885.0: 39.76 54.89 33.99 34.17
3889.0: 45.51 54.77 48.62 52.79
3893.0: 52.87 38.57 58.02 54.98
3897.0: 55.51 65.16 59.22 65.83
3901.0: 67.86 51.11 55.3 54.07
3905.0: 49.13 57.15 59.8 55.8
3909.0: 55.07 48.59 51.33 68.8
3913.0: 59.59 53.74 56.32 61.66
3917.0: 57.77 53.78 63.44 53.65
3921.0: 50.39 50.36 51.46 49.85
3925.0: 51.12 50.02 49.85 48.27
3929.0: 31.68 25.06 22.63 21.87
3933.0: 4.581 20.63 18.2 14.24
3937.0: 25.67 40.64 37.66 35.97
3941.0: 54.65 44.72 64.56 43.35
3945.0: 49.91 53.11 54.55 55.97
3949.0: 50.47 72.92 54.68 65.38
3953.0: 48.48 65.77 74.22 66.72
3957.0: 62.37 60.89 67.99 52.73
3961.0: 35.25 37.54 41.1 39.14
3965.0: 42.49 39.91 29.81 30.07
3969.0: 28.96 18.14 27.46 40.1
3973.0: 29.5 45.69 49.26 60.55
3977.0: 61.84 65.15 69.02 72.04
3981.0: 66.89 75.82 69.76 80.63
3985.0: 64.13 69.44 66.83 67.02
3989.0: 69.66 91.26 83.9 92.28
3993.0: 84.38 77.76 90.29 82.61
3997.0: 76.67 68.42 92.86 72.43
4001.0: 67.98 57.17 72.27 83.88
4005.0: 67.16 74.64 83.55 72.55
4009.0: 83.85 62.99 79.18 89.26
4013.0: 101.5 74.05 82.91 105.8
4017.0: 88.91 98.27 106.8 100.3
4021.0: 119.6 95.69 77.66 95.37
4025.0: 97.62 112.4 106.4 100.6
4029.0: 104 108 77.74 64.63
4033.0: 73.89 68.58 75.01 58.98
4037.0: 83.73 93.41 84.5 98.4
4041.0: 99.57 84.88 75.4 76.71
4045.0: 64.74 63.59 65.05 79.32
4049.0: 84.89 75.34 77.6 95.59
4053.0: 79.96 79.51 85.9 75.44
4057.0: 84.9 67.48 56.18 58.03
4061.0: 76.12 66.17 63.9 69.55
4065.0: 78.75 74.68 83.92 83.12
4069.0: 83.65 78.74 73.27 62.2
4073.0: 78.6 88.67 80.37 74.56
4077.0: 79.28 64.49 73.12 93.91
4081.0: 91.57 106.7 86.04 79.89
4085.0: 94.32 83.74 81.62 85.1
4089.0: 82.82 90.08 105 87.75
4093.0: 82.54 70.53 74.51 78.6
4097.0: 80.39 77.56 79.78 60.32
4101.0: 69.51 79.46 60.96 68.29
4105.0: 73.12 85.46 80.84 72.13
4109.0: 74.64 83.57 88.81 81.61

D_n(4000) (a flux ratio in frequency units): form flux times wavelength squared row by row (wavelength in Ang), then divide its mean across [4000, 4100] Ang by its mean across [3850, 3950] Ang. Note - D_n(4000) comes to 1.94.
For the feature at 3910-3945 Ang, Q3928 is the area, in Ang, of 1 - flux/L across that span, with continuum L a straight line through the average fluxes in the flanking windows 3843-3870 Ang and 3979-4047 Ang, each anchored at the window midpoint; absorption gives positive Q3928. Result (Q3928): 9.0 Ang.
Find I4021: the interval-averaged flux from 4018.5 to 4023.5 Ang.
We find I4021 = 100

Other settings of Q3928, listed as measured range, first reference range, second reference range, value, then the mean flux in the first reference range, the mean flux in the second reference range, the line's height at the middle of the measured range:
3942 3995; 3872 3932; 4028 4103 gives 3.40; 49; 79.4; 61.4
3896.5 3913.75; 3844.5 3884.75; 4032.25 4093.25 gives -3.38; 40.1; 79.4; 48.2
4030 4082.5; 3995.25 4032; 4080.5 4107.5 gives 3.81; 87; 81.4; 84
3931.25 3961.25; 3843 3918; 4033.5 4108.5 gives 5.55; 46.4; 78.5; 57.5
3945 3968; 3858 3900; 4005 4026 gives 5.53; 43.7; 89.5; 69.7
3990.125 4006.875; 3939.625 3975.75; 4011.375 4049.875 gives -1.95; 48.3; 87.7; 70.3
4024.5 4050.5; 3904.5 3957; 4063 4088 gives -4.18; 48.7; 80.8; 72.3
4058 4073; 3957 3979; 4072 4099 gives 0.86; 44.1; 83.1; 76.4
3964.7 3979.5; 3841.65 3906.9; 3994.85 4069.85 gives 5.52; 44.3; 81.8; 67.5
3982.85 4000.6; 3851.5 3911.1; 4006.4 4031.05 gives 1.27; 45.6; 93.2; 83.9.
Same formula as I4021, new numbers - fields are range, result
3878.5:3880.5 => 38.6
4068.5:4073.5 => 75.3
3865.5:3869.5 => 41.5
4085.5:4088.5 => 83.5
